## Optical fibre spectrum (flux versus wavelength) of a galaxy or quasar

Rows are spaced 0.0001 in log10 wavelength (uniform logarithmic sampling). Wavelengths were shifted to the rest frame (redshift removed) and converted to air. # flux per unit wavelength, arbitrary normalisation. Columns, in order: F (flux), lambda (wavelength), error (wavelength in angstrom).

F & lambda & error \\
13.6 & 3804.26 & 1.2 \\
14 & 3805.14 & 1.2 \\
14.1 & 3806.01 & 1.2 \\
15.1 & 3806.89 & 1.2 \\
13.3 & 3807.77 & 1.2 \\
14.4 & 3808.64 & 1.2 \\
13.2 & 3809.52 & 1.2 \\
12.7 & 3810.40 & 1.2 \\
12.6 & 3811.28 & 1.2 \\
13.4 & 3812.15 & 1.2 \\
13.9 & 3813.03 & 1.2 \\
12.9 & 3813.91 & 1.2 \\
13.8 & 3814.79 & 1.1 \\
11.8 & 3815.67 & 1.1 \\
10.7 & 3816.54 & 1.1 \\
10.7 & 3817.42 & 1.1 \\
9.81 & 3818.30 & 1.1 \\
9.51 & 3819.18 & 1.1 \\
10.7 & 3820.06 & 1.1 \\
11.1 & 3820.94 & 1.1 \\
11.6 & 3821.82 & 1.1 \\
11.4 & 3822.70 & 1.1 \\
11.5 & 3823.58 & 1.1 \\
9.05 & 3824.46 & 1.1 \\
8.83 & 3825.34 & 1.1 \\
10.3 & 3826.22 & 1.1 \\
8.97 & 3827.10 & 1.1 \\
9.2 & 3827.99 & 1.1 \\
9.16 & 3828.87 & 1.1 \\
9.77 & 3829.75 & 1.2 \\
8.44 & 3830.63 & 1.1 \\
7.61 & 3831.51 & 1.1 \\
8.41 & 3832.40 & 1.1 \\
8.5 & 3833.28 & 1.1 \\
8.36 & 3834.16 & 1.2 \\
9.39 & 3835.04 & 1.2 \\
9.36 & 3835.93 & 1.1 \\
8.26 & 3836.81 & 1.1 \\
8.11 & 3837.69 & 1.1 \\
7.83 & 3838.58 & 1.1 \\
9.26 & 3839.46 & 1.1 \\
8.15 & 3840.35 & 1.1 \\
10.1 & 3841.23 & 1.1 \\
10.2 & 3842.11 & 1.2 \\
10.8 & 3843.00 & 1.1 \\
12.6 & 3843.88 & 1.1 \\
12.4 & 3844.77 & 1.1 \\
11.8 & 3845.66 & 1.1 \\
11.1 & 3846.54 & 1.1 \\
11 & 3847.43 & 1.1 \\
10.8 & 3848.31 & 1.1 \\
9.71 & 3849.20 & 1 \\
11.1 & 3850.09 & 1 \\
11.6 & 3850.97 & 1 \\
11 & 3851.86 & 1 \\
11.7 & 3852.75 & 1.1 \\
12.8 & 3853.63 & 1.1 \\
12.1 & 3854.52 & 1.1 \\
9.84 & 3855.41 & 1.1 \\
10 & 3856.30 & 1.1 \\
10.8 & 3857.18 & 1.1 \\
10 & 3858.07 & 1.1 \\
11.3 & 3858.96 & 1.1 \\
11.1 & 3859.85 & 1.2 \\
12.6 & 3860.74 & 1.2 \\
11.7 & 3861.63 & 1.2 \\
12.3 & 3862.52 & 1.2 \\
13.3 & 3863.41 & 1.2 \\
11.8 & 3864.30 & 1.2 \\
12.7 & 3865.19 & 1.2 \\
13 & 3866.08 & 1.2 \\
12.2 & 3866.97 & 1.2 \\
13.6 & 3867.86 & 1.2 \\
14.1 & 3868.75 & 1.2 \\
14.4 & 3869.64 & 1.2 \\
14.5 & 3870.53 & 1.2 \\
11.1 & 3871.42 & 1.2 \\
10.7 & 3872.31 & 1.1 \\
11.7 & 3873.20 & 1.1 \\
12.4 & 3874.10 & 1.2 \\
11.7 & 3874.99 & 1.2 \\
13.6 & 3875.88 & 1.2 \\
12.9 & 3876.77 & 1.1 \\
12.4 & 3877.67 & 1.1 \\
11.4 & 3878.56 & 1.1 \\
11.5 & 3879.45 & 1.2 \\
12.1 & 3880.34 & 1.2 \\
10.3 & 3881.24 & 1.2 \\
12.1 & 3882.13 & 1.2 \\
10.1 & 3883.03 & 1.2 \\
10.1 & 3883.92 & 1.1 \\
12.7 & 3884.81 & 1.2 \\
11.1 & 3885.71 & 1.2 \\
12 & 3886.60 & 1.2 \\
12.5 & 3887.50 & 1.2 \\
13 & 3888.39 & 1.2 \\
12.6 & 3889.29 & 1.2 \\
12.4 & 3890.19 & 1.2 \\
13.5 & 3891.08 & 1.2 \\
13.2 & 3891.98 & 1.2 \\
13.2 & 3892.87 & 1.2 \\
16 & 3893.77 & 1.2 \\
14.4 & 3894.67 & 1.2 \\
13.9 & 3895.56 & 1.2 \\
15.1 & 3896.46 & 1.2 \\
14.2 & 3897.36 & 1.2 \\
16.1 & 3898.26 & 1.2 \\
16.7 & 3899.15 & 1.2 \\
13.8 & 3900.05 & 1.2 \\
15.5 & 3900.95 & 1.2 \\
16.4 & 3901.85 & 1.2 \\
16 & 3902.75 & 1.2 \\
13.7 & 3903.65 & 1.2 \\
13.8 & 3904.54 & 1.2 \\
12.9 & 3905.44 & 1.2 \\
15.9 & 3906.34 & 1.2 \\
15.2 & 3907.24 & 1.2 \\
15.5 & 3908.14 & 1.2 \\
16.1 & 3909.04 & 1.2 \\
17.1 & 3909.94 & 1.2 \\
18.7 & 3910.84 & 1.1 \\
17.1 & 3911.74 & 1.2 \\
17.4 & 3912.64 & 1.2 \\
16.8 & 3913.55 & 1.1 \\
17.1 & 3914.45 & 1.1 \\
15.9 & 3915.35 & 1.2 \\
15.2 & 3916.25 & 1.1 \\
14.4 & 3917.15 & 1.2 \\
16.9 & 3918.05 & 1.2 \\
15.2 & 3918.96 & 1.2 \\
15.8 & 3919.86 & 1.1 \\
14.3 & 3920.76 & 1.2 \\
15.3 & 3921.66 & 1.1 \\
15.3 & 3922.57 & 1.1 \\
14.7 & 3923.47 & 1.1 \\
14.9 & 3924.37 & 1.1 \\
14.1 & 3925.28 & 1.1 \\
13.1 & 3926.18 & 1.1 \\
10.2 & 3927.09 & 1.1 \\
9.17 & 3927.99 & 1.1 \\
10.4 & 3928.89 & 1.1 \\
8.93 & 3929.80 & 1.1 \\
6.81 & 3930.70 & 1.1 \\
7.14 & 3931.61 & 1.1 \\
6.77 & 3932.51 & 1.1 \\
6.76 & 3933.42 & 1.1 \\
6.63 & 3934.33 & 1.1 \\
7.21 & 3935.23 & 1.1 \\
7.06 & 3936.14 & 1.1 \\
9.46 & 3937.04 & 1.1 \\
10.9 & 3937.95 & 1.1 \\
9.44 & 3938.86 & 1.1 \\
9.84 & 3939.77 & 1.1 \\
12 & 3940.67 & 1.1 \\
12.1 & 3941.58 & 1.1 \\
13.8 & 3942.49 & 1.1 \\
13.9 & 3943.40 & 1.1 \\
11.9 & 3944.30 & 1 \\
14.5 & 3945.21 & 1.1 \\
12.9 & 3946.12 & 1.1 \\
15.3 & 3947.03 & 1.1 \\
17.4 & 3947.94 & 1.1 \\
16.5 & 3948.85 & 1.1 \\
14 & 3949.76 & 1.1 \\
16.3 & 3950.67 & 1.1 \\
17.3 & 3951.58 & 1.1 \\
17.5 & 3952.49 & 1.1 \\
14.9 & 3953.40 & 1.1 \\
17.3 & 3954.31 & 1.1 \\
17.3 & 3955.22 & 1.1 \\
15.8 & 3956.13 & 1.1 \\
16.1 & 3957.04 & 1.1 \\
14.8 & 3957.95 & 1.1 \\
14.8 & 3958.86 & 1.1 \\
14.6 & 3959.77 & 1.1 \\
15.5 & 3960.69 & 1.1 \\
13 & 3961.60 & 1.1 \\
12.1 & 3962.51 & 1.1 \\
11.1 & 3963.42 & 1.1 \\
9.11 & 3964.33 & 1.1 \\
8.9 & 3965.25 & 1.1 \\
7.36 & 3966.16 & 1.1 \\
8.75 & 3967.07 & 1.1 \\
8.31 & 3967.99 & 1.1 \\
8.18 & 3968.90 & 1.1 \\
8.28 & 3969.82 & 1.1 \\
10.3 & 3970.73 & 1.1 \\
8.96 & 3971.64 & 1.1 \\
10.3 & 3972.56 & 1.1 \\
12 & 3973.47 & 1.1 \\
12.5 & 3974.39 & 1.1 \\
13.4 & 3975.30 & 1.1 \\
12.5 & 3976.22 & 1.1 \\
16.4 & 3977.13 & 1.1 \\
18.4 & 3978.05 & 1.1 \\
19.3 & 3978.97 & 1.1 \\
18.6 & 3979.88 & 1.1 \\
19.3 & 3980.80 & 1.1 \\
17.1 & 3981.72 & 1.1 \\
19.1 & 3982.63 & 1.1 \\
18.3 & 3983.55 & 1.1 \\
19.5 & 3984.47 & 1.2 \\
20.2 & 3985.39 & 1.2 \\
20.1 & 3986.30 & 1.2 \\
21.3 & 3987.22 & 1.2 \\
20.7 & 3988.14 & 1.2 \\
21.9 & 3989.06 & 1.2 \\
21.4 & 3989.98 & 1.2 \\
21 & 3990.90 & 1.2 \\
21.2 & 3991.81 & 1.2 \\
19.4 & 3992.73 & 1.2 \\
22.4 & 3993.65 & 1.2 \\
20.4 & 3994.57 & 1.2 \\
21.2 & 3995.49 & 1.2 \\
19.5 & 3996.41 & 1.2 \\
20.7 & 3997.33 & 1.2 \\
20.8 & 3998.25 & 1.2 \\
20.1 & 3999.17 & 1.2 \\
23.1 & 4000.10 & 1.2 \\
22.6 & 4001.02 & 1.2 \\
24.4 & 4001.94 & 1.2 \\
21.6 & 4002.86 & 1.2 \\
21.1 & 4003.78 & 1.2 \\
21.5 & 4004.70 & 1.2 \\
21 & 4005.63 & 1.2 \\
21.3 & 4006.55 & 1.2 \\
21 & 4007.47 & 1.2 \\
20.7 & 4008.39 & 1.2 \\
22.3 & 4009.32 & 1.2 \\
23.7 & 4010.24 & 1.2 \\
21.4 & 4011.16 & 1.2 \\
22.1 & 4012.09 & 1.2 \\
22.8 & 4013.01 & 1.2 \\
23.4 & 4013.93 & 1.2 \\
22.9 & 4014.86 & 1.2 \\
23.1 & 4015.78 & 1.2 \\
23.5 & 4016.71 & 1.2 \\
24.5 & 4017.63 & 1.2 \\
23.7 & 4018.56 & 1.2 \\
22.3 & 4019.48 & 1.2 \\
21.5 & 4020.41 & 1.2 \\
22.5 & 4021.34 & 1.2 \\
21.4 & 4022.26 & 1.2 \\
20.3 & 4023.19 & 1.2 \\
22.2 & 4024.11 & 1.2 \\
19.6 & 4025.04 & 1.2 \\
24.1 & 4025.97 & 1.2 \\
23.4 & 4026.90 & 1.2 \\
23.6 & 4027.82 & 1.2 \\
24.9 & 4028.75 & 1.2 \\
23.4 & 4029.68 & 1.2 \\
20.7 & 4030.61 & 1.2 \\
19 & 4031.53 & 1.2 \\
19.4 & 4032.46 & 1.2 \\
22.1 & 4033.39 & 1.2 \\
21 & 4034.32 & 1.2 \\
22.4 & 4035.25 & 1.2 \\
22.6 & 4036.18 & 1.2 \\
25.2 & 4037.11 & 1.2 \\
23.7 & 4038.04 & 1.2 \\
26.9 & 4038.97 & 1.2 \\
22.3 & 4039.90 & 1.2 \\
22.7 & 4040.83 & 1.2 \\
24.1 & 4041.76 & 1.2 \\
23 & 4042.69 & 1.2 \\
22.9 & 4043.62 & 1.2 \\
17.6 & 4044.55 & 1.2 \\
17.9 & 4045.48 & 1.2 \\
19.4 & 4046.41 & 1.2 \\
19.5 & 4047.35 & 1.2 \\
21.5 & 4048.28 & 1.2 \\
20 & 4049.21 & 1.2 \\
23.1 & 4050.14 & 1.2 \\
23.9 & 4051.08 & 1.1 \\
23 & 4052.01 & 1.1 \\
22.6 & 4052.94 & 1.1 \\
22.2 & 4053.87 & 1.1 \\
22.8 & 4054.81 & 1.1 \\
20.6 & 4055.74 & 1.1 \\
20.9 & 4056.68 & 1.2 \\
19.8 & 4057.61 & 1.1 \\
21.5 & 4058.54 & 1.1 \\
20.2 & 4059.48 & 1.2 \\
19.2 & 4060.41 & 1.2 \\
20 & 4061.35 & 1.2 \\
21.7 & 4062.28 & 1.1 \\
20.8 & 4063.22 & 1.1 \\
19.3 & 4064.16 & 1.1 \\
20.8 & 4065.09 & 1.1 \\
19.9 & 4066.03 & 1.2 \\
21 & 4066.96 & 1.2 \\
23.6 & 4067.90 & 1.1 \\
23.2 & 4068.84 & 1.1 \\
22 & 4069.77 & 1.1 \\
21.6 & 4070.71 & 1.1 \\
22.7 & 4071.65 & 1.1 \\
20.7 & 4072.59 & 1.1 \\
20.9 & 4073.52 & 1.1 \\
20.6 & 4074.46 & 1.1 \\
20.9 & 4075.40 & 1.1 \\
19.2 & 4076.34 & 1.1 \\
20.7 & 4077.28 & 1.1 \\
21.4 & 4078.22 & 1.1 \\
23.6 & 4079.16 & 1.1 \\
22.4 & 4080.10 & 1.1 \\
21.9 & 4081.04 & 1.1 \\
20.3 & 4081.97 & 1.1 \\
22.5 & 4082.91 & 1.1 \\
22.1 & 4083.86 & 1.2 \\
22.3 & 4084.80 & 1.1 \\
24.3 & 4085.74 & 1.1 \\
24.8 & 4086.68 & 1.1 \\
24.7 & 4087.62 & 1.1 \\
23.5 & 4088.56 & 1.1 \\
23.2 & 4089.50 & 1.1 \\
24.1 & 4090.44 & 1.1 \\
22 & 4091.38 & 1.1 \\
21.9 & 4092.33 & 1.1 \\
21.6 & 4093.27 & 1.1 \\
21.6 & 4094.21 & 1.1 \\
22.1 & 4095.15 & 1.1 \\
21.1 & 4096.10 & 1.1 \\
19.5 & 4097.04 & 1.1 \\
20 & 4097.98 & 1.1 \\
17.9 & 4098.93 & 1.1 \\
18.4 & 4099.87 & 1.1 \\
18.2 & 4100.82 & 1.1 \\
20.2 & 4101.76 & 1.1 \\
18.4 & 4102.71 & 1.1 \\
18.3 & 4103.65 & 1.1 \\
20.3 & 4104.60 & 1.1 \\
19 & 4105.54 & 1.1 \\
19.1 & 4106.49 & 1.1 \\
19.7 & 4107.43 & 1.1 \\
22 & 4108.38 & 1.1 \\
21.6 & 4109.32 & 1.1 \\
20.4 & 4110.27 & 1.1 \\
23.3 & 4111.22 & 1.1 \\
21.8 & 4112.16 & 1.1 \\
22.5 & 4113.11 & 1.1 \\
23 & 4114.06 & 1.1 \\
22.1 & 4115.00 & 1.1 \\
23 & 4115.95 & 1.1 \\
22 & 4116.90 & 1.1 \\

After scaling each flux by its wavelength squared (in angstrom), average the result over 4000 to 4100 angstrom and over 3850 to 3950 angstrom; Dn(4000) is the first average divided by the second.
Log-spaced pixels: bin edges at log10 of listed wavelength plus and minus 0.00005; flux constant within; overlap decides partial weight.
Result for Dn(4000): 1.8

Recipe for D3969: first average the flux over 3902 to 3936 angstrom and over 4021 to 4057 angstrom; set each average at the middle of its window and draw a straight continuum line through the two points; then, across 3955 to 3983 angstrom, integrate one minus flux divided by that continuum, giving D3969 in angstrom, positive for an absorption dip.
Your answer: 6.2 angstrom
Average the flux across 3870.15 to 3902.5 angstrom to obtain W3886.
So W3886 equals 13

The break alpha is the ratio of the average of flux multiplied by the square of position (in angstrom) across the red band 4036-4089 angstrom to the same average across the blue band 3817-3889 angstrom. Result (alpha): 2.2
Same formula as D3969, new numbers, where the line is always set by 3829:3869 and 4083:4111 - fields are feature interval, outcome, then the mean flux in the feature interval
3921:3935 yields 3.3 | 10.7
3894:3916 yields -4.3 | 15.6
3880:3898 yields -0.5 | 12.8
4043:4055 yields -1.3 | 21.2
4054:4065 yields -0.6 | 20.7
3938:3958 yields 0.5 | 14.5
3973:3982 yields 0.1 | 15.9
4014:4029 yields -4.0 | 22.7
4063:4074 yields -0.8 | 21.4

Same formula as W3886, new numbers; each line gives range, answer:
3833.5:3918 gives 12.7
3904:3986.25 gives 13.6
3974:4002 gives 19.5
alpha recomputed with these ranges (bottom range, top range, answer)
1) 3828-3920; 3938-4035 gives 1.52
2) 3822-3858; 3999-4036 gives 2.41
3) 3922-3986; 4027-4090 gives 1.77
